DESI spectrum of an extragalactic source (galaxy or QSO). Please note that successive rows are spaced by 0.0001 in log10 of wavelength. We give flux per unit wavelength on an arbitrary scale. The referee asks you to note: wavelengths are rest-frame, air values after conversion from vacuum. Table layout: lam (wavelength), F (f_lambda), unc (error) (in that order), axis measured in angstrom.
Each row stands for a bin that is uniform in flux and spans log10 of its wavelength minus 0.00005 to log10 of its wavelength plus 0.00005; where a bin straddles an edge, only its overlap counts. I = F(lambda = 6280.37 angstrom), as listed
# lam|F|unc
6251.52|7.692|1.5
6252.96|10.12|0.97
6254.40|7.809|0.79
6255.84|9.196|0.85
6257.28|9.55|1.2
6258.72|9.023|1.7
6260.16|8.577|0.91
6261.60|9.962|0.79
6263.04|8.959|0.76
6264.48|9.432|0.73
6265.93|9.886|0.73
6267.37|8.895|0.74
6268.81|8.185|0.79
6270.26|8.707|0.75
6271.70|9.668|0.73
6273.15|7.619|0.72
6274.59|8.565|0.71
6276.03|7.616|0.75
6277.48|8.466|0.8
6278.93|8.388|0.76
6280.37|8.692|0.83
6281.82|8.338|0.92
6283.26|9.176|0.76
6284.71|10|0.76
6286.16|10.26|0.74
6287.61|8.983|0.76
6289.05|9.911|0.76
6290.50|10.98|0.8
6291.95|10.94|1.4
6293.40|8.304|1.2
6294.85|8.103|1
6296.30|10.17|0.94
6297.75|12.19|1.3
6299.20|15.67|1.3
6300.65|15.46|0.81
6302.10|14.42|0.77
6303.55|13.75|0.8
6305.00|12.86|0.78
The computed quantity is 8.692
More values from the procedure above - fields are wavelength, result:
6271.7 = 9.668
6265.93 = 9.886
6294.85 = 8.103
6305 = 12.86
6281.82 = 8.338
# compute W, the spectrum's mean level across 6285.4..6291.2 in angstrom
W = 10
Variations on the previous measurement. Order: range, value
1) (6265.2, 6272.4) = 9.06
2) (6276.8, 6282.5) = 8.47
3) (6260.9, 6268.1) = 9.43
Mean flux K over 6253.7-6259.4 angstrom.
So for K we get 8.9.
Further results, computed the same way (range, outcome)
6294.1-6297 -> 9.12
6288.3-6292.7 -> 10.6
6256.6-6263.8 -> 9.22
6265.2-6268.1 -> 9.38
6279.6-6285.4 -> 9.05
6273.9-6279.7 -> 8.26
